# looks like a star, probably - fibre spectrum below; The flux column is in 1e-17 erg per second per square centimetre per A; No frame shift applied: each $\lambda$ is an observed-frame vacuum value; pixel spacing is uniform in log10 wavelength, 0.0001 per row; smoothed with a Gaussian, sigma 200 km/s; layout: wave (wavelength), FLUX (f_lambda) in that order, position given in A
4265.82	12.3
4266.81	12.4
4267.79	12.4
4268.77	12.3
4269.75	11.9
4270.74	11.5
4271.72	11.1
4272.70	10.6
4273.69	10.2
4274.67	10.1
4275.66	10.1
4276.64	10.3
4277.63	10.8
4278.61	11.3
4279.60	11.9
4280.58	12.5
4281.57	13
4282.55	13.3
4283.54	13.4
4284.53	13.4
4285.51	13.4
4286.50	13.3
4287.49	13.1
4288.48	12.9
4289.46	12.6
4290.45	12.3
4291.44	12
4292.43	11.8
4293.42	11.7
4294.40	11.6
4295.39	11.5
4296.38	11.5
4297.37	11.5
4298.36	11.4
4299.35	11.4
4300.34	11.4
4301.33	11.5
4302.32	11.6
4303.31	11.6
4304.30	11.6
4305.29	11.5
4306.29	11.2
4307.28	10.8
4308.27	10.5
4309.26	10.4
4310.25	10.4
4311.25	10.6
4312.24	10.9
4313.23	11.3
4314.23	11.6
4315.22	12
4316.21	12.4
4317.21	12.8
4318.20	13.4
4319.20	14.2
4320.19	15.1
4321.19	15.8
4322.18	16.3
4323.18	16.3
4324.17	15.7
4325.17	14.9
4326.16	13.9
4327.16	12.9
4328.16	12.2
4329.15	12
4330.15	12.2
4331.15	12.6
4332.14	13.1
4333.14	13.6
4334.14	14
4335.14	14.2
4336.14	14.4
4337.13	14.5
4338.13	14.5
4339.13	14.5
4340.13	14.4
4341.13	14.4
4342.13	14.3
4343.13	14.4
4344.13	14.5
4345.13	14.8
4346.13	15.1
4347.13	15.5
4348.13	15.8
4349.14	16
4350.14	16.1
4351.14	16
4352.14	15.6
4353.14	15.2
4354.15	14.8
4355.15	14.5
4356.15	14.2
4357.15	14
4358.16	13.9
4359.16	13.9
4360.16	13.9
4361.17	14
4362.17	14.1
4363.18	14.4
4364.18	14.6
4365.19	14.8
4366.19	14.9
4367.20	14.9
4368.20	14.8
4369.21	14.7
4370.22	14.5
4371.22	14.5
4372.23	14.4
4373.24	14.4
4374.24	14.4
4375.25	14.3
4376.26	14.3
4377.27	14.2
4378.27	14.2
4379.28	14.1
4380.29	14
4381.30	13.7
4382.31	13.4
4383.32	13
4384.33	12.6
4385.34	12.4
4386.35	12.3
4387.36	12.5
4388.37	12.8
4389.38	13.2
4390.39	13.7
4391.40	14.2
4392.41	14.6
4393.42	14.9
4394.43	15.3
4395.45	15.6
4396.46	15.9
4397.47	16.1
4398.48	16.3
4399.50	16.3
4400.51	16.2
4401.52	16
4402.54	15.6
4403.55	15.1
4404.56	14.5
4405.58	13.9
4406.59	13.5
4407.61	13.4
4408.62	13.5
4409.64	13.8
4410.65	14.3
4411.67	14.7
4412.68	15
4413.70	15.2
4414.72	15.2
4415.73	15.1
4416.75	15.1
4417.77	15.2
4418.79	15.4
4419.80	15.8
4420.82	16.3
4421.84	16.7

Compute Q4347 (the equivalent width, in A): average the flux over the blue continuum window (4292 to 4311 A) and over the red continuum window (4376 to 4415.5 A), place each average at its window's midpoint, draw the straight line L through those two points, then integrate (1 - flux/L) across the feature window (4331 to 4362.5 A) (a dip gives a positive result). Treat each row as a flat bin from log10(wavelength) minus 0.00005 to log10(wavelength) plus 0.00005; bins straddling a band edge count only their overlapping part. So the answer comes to -4.4 A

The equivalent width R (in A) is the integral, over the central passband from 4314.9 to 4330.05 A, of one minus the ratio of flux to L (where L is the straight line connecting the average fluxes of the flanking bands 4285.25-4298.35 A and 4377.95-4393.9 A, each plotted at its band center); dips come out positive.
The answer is -1.6 A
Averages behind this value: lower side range 12.2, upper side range 13.5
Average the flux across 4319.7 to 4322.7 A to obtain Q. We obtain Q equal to 15.7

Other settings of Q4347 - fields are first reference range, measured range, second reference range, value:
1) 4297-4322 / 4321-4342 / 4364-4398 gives -2.45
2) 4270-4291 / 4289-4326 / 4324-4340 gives 1.61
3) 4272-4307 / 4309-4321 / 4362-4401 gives 0.28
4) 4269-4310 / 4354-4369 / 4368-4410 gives -0.87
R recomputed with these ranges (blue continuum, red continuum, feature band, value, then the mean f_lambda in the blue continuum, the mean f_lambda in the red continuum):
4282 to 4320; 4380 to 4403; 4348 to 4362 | -1.5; 12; 14.4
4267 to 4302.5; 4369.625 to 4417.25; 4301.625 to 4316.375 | 1.4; 11.9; 14.4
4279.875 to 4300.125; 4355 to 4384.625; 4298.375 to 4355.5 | -0.9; 12.4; 14.2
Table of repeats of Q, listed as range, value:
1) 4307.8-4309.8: 10.5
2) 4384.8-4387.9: 12.4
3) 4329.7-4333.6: 12.9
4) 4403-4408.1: 14.1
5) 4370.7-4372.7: 14.5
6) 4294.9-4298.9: 11.5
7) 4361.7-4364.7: 14.3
